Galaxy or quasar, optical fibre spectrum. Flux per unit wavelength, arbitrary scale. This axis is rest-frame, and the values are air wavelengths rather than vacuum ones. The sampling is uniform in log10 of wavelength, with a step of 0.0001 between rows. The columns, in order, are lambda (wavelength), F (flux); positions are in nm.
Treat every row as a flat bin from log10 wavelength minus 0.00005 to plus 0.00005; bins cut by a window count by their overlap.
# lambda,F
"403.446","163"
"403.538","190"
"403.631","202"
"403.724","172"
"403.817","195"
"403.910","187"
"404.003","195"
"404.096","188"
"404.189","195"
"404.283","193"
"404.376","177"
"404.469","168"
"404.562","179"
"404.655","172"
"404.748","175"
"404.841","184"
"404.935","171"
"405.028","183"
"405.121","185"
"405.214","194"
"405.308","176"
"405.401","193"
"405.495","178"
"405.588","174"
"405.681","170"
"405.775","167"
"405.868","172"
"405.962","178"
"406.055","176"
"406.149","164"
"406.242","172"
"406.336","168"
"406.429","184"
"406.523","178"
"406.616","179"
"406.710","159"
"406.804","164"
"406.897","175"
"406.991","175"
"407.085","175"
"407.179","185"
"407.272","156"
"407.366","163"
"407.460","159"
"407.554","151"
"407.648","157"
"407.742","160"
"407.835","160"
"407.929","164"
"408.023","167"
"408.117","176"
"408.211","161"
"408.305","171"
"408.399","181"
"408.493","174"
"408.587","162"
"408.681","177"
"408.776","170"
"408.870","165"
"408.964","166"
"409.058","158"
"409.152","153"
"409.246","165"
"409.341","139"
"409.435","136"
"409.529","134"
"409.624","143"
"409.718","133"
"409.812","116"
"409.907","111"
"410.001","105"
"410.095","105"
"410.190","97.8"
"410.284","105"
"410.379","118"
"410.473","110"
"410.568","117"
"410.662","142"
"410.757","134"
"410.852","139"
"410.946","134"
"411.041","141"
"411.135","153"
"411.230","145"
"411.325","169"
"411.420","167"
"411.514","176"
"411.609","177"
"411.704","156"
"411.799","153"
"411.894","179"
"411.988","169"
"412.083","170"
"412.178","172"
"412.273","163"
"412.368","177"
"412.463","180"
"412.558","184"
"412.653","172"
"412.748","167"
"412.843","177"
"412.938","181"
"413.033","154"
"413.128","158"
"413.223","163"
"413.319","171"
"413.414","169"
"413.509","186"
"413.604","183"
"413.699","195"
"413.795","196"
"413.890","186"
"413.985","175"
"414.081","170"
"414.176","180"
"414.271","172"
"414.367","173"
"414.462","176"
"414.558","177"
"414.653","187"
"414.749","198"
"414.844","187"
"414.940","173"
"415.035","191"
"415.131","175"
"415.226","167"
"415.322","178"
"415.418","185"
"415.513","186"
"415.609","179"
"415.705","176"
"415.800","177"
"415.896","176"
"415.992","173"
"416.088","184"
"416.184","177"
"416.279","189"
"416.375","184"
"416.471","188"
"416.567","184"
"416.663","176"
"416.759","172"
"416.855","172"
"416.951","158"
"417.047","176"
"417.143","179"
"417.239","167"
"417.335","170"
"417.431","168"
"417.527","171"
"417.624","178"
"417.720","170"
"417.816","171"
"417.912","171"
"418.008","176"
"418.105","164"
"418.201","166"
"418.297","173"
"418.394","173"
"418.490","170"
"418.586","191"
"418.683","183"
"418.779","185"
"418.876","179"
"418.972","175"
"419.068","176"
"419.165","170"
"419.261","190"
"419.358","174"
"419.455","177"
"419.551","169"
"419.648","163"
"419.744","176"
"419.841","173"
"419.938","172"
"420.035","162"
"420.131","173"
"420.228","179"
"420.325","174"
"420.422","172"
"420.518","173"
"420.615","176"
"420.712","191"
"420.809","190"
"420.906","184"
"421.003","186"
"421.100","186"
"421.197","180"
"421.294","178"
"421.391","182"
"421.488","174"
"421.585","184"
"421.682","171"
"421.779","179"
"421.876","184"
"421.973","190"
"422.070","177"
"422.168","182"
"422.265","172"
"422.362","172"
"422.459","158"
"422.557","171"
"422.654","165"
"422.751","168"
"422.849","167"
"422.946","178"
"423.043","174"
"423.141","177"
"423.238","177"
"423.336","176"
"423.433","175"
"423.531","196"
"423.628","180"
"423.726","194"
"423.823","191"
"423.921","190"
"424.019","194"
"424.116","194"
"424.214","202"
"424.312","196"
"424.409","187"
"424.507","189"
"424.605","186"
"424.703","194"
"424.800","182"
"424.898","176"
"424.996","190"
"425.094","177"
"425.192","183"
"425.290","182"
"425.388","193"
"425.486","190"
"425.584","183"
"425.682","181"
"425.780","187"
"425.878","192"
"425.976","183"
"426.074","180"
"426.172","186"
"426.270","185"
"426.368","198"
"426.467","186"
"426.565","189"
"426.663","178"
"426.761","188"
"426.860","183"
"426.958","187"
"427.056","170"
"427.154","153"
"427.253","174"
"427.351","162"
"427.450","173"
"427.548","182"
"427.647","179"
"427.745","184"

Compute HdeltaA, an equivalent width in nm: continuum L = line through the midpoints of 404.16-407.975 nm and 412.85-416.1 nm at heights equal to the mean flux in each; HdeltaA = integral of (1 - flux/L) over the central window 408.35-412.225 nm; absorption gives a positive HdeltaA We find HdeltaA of 0.638 nm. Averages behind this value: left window 173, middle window 147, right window 178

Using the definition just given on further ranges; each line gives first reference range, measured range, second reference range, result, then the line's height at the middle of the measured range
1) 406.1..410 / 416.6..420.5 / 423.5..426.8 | 0.08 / 177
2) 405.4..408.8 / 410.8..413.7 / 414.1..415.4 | 0.16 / 176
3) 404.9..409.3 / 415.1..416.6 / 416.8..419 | -0.06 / 173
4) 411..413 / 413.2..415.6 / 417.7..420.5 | -0.14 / 170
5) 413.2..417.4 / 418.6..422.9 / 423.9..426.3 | 0.16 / 183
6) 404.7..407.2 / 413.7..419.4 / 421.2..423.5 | -0.06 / 176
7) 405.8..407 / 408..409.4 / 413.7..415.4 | 0.07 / 175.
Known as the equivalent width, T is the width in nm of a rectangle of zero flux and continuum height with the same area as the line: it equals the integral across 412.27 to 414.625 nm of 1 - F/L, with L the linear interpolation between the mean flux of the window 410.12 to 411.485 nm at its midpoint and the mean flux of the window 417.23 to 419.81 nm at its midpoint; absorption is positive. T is -0.45 nm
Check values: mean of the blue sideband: 134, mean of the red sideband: 174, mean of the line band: 176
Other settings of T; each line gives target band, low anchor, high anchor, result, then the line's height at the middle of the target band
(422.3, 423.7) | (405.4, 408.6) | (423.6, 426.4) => 0.087 nm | 186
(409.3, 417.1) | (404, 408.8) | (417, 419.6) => 0.472 nm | 174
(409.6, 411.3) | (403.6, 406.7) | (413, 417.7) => 0.507 nm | 178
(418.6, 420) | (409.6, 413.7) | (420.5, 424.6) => -0.028 nm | 173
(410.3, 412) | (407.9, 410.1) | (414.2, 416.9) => 0.145 nm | 161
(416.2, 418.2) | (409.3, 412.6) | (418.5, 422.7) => -0.104 nm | 166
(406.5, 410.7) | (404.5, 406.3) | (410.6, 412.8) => 0.447 nm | 169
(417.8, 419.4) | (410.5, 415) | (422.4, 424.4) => -0.003 nm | 175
